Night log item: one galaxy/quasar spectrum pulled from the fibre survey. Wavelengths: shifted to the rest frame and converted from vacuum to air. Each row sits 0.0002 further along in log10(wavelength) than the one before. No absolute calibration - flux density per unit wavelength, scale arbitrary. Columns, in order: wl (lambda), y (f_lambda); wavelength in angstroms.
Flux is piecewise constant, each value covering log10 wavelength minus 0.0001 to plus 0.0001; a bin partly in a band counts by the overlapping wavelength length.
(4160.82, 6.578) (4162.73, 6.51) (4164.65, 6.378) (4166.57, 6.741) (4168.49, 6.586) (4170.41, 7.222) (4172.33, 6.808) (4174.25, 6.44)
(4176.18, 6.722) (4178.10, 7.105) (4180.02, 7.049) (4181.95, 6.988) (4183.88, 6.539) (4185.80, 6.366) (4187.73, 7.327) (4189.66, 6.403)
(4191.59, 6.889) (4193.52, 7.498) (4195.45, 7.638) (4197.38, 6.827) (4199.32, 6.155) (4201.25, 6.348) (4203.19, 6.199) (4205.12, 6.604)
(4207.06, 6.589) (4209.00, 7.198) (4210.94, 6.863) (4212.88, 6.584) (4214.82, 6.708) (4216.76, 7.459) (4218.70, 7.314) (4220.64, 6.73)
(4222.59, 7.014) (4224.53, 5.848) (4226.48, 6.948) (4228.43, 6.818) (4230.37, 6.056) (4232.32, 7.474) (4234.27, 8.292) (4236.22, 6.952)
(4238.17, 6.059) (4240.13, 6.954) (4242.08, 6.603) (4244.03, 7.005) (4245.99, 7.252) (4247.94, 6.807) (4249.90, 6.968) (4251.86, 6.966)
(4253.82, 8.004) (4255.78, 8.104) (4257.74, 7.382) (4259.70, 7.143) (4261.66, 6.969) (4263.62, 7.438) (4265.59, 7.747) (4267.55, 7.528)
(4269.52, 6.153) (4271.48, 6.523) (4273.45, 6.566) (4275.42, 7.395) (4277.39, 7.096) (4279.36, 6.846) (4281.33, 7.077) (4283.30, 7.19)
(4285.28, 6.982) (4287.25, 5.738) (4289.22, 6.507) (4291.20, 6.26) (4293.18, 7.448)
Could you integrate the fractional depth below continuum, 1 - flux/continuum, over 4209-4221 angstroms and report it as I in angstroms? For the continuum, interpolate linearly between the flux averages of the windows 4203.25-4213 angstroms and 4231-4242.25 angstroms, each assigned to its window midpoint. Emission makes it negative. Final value -0.3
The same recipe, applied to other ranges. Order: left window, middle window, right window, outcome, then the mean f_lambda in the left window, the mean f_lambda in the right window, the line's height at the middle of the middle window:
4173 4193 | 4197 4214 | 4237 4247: 0.5 angstroms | 6.8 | 6.78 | 6.79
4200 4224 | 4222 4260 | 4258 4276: -0.6 angstroms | 6.78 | 7.06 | 6.93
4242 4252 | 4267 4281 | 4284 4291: -0.6 angstroms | 6.96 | 6.42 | 6.6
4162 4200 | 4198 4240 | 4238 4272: 1.2 angstroms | 6.82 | 7.12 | 6.97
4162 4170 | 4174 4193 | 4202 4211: -0.5 angstroms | 6.6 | 6.66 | 6.62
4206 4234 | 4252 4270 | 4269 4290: -1.6 angstroms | 6.86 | 6.75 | 6.79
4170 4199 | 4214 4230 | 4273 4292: 0.1 angstroms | 6.9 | 6.78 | 6.85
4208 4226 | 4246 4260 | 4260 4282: -0.7 angstroms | 6.86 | 7.03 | 6.98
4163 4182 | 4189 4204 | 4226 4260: 0.3 angstroms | 6.78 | 7.1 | 6.89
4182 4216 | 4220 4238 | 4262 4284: 0.0 angstroms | 6.76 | 7.05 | 6.88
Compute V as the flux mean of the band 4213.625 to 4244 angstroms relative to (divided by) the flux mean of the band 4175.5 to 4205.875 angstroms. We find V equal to 1.01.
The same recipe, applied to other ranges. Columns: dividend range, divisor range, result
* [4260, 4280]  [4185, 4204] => 1.04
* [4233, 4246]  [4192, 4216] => 1.03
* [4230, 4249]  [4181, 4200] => 1.01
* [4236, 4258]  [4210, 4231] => 1.05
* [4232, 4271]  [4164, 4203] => 1.06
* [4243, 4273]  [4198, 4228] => 1.07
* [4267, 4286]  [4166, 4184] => 1.01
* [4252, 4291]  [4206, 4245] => 1.03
